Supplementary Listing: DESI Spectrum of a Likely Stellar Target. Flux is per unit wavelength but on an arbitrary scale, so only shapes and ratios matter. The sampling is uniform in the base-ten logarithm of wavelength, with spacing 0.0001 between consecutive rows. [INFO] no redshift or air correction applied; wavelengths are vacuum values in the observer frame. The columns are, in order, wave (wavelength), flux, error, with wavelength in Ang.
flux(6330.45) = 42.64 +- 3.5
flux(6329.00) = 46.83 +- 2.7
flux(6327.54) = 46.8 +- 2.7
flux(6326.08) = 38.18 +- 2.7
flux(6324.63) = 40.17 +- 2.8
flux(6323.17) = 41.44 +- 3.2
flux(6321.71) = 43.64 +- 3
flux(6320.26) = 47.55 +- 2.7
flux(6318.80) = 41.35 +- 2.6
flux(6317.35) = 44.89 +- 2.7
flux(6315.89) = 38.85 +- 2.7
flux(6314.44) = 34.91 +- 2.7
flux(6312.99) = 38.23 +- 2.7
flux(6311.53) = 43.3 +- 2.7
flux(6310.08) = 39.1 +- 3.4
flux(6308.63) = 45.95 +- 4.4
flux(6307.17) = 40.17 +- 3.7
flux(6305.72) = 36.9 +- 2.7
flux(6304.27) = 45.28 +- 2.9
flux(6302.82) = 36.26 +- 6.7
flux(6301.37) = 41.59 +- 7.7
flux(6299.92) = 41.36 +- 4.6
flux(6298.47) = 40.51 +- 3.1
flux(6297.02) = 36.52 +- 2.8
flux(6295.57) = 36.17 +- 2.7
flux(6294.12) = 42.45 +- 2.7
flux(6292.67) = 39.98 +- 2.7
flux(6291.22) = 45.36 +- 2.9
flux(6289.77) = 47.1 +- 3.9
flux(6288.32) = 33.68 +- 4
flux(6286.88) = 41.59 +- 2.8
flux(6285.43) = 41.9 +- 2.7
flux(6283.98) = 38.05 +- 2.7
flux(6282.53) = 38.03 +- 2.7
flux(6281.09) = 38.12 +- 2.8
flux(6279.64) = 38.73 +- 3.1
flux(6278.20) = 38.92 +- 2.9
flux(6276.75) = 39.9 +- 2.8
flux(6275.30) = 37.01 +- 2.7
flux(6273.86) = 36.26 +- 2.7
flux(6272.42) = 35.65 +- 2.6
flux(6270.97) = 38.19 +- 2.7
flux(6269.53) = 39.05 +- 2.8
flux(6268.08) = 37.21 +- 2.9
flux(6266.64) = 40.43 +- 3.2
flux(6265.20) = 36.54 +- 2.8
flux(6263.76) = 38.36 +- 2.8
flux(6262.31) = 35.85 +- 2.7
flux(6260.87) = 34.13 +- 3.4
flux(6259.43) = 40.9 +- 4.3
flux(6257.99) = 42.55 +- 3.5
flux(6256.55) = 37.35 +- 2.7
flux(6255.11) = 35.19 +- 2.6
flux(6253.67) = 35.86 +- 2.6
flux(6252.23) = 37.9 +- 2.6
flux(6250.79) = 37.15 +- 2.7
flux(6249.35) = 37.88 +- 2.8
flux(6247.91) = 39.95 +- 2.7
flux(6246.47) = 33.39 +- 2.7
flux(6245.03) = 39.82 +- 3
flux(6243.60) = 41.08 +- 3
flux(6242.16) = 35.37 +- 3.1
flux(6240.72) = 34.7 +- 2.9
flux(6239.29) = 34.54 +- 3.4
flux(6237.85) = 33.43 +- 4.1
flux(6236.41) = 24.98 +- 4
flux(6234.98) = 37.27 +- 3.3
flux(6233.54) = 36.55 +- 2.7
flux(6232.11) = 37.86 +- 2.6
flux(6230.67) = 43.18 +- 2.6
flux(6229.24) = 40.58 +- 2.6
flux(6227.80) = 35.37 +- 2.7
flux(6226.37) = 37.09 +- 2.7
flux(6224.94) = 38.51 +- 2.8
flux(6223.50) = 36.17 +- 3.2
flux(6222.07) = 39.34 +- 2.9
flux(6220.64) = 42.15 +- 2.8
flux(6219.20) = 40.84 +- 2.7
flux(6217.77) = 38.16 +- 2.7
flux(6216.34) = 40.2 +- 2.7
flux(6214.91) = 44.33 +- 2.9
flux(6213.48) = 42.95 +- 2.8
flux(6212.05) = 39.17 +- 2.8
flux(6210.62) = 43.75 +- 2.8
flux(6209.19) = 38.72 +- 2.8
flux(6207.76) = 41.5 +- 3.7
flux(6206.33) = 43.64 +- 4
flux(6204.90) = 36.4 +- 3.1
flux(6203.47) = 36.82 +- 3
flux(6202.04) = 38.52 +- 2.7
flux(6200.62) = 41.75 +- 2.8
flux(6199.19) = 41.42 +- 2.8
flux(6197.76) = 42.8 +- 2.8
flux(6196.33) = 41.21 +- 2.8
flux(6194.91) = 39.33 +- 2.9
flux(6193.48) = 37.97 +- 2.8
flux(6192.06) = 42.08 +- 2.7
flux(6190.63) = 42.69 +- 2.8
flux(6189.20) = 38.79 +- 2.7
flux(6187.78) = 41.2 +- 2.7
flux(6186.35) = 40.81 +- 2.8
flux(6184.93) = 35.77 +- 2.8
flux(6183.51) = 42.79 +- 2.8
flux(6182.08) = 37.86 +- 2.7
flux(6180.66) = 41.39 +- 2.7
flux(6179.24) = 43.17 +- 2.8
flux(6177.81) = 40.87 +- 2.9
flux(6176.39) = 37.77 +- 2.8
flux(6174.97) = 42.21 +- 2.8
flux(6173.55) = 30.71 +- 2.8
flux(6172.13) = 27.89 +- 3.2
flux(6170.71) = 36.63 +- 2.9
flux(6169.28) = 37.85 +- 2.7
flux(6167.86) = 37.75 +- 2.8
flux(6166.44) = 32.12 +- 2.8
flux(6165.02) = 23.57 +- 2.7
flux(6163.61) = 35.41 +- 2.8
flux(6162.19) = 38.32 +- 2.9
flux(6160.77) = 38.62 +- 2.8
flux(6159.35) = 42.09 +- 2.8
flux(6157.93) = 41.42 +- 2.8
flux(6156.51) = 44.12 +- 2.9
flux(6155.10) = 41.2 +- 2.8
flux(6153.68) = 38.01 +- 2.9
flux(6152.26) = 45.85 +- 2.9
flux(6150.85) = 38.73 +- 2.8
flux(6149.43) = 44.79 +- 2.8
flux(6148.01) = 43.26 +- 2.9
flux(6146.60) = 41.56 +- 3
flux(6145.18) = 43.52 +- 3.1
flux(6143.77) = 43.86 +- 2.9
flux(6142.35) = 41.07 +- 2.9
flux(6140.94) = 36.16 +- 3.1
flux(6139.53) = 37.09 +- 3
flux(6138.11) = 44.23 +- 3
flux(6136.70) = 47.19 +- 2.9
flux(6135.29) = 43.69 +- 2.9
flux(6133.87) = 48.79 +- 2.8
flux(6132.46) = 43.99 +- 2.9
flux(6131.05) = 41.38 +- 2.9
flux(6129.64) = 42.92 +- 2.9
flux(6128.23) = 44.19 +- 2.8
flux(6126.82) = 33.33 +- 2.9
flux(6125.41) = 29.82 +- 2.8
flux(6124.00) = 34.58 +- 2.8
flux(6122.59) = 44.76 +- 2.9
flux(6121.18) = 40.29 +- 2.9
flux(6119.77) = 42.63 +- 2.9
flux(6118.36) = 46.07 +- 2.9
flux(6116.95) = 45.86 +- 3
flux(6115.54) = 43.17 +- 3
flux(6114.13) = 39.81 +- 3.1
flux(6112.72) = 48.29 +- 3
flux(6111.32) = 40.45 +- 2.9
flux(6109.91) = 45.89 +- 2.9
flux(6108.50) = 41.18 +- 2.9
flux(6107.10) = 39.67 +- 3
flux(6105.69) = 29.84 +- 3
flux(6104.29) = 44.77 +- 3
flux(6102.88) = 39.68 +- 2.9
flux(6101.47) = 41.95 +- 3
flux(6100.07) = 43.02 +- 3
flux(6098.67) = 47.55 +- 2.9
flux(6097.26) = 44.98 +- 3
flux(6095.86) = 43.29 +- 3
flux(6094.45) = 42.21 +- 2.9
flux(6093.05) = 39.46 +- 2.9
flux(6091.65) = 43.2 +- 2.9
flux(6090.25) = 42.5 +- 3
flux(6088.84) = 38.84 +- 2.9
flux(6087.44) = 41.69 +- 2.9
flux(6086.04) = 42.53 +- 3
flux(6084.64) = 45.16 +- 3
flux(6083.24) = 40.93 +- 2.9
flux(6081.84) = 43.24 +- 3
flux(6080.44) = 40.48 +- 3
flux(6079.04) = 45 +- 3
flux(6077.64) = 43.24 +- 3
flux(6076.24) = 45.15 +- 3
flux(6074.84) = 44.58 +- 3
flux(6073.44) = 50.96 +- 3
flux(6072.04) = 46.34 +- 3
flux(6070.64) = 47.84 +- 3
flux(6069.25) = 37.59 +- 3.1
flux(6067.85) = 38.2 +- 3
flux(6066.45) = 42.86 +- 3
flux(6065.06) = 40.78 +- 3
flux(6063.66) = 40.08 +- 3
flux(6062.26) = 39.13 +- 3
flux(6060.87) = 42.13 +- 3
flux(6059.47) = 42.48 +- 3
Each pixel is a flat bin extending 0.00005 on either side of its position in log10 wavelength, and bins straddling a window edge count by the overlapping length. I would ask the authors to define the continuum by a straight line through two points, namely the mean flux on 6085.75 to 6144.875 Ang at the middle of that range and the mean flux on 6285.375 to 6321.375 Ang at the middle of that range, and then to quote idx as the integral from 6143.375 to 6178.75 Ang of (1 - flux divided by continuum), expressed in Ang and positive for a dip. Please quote 2.5 Ang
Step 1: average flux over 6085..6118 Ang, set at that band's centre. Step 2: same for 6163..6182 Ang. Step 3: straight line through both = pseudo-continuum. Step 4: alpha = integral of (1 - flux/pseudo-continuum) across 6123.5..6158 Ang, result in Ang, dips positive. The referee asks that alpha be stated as -2.38 Ang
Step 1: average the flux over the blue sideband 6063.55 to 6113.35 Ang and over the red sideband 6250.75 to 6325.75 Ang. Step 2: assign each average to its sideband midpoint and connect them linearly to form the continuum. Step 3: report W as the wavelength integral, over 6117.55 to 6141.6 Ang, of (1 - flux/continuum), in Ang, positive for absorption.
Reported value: 0.4 Ang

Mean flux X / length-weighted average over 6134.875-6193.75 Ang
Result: 39.6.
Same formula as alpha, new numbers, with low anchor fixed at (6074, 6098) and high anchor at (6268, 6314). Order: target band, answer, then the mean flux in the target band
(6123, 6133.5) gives 0.8 Ang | 39.1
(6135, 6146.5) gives 0.0 Ang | 42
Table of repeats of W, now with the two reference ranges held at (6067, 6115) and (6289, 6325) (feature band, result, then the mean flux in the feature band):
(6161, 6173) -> 2.35 Ang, 33.9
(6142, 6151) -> -0.09 Ang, 42.6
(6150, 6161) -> 0.20 Ang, 41.4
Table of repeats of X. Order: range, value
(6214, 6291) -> 38.1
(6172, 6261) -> 38.8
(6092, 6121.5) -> 42.4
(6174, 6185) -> 40.3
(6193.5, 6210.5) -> 40.2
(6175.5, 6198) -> 40.4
